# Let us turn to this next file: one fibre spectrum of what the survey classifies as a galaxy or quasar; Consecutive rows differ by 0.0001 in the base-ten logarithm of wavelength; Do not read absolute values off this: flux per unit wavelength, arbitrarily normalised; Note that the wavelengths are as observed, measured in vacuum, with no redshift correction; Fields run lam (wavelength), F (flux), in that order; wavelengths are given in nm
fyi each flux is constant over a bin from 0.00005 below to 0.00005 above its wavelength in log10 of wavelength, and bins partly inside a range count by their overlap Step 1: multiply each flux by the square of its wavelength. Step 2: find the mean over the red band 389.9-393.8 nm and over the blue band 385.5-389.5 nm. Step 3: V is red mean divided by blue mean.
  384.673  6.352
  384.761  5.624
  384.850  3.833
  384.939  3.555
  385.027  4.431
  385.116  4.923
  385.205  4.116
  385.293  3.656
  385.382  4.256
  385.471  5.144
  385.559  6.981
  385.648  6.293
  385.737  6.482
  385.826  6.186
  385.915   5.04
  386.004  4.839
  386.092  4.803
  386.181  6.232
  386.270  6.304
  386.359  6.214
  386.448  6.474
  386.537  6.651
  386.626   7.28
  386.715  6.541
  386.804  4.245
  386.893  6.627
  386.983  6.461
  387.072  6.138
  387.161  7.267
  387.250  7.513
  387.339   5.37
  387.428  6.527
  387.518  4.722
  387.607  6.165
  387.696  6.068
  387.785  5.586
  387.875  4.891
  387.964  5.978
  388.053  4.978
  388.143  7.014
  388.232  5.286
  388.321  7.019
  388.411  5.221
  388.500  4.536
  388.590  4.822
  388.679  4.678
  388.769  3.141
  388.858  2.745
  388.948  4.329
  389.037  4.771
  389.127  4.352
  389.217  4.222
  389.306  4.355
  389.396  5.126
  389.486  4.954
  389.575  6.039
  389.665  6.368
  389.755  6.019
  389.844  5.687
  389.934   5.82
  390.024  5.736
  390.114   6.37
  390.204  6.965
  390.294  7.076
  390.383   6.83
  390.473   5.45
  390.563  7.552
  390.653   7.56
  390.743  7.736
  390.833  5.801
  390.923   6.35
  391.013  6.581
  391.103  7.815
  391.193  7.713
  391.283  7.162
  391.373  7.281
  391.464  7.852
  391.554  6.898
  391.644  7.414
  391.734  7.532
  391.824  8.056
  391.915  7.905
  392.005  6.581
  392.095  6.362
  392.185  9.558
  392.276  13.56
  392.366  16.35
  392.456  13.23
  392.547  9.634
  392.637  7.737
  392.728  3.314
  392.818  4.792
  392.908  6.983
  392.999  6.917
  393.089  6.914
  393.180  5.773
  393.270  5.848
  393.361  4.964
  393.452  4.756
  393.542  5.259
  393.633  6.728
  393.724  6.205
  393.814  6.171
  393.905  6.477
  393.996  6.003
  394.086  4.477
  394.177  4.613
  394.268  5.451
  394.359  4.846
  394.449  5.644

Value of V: 1.3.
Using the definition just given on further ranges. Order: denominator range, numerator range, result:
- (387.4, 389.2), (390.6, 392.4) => 1.60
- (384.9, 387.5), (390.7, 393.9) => 1.33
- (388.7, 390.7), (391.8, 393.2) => 1.54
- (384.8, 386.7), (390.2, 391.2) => 1.31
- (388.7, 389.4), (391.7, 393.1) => 2.12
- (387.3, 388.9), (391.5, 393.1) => 1.62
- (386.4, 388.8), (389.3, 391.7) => 1.14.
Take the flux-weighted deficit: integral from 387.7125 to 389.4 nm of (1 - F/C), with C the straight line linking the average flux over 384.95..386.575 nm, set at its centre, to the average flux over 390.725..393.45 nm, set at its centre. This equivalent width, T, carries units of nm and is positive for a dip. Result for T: 0.39 nm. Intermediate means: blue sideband 5.46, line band 4.91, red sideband 7.64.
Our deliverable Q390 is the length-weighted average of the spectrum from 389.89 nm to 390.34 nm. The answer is 6.4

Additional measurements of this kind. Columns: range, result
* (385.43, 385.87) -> 6.23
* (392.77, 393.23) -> 6.26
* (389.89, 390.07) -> 5.77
